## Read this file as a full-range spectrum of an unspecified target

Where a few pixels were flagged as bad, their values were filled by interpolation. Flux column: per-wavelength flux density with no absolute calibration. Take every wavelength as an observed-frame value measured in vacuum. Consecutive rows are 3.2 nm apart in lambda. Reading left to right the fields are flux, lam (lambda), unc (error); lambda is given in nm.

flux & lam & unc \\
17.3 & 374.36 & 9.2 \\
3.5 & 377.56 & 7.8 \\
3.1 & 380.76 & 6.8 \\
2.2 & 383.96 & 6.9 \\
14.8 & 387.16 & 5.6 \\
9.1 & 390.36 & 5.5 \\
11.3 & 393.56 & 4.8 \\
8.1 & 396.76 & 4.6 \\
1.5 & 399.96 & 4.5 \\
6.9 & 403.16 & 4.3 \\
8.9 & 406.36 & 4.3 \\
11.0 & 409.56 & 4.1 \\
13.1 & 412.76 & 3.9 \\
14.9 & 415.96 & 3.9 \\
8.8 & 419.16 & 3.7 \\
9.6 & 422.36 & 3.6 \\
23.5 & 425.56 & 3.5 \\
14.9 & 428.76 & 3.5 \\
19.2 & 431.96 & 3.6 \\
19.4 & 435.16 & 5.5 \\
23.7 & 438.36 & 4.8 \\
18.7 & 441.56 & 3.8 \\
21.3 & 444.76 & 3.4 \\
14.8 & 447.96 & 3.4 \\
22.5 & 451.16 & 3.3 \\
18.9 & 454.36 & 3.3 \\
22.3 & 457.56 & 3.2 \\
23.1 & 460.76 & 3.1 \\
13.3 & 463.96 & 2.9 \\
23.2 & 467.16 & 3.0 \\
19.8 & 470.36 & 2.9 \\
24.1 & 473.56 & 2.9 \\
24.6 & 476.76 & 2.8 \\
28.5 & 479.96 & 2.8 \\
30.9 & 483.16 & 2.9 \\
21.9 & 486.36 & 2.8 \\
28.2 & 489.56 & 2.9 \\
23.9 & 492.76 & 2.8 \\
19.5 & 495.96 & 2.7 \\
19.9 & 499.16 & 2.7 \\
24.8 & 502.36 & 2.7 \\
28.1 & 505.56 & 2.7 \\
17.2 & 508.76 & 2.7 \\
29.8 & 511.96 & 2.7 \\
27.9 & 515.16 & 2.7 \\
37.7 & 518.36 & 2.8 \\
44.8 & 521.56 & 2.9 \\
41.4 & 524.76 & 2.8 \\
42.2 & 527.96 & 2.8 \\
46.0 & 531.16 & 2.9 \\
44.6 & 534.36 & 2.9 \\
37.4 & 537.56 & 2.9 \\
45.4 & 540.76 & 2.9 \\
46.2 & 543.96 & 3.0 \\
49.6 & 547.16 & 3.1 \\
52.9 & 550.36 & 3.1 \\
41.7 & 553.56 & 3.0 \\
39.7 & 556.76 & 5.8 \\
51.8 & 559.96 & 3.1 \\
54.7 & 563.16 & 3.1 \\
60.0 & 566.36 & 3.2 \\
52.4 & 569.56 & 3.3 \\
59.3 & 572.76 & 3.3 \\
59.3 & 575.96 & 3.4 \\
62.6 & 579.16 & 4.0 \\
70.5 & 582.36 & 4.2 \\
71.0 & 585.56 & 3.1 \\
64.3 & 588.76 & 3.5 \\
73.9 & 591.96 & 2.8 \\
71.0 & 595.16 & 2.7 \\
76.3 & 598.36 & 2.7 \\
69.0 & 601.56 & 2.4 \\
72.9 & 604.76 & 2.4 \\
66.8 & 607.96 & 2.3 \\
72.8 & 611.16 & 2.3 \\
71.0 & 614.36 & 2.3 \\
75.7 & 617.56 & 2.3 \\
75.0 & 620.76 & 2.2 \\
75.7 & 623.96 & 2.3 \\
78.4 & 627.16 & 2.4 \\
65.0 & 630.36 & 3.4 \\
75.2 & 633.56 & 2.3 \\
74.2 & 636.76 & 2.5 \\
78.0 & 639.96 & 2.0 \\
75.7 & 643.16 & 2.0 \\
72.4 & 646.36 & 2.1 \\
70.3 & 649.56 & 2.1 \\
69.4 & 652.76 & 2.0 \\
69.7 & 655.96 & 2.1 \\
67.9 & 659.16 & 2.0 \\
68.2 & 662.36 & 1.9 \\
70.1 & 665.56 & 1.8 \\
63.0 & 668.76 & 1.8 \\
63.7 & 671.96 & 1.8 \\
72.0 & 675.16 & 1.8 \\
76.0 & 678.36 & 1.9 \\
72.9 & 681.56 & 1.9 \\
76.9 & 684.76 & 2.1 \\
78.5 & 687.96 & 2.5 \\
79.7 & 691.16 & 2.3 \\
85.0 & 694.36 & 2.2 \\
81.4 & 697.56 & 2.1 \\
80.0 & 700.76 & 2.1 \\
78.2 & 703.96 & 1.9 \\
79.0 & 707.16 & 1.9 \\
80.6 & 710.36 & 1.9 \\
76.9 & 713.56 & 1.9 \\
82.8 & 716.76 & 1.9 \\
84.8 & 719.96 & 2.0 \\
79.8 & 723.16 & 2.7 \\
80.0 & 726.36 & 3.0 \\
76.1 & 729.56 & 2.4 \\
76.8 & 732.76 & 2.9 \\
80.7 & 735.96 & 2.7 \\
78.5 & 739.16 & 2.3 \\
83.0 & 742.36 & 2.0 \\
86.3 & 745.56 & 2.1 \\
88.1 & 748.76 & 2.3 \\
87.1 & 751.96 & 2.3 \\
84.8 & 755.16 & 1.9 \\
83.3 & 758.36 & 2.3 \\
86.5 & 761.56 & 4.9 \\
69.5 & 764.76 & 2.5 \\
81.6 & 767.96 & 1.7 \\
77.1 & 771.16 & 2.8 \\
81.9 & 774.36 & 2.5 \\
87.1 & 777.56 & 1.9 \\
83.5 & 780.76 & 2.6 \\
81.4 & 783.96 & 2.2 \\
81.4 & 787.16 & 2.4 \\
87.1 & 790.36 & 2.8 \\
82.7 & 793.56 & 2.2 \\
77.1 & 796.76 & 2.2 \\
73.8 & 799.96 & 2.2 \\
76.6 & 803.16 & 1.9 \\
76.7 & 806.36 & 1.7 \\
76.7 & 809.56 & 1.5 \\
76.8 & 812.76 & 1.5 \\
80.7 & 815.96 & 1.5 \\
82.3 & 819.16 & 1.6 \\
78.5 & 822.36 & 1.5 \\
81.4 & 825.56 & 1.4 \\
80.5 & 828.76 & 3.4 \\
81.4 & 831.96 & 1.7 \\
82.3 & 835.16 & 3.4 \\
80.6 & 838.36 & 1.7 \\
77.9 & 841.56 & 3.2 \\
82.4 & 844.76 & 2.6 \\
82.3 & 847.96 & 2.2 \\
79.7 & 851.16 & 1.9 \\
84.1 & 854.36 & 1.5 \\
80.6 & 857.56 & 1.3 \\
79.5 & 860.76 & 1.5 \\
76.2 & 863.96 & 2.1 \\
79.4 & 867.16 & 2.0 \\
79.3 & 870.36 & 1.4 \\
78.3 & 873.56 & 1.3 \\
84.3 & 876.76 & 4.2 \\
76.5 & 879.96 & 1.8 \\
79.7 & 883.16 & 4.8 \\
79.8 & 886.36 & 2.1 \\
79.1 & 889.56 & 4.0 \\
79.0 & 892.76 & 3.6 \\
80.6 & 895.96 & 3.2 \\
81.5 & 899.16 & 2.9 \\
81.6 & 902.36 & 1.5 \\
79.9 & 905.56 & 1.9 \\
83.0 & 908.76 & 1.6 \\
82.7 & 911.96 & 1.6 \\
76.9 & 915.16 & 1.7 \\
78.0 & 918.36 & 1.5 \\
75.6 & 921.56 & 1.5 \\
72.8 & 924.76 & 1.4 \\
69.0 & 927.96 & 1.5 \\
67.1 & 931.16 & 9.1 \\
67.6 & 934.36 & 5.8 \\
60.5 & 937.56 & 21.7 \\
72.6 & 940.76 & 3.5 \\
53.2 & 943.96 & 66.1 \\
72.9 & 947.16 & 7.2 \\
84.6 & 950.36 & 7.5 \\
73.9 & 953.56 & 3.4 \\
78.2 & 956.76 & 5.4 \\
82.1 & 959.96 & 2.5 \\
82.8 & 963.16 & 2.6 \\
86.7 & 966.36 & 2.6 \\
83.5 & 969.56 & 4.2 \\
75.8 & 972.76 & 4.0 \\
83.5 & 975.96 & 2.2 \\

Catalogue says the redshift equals 0.30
